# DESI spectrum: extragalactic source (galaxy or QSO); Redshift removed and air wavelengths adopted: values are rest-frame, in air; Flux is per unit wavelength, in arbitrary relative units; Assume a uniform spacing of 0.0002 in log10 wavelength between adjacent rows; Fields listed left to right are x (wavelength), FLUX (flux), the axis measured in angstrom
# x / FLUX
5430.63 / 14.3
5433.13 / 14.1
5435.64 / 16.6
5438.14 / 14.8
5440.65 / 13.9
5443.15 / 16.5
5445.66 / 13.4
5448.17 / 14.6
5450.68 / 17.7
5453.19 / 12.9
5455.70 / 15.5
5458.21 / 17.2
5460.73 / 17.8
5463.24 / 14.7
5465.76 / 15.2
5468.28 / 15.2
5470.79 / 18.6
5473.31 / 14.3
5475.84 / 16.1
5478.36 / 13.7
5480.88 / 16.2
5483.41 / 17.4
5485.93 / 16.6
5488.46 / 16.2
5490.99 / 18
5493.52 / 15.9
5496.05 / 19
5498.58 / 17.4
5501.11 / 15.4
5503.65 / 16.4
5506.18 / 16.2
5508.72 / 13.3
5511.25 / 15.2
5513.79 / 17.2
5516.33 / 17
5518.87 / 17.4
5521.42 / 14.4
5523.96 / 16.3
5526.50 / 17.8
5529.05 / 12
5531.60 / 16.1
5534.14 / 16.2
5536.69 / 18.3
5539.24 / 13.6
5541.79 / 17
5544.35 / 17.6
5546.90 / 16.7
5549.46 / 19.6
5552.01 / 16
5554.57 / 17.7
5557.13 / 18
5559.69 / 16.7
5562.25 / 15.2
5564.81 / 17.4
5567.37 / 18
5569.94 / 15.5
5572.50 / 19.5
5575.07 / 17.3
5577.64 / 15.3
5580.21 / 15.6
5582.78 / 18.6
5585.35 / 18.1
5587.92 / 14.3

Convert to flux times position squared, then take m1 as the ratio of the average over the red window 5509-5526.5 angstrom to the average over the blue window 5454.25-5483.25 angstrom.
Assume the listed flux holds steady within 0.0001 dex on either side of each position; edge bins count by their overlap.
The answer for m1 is 1.04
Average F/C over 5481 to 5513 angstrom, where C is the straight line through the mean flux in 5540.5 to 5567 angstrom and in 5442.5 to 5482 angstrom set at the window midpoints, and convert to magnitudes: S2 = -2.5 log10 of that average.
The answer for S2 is -0.01 mag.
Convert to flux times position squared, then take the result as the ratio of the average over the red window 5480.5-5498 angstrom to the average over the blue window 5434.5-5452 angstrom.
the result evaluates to 1.13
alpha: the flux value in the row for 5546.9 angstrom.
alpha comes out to 16.7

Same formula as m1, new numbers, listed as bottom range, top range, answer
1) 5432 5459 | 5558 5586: 1.17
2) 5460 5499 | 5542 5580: 1.08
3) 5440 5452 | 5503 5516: 1.05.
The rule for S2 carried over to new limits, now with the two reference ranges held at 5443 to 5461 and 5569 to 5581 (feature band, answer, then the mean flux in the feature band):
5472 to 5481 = 0.058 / 14.9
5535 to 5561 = -0.042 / 17.1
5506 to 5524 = 0.021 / 15.8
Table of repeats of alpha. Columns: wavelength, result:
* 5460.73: 17.8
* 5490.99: 18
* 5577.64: 15.3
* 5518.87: 17.4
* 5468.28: 15.2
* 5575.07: 17.3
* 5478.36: 13.7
